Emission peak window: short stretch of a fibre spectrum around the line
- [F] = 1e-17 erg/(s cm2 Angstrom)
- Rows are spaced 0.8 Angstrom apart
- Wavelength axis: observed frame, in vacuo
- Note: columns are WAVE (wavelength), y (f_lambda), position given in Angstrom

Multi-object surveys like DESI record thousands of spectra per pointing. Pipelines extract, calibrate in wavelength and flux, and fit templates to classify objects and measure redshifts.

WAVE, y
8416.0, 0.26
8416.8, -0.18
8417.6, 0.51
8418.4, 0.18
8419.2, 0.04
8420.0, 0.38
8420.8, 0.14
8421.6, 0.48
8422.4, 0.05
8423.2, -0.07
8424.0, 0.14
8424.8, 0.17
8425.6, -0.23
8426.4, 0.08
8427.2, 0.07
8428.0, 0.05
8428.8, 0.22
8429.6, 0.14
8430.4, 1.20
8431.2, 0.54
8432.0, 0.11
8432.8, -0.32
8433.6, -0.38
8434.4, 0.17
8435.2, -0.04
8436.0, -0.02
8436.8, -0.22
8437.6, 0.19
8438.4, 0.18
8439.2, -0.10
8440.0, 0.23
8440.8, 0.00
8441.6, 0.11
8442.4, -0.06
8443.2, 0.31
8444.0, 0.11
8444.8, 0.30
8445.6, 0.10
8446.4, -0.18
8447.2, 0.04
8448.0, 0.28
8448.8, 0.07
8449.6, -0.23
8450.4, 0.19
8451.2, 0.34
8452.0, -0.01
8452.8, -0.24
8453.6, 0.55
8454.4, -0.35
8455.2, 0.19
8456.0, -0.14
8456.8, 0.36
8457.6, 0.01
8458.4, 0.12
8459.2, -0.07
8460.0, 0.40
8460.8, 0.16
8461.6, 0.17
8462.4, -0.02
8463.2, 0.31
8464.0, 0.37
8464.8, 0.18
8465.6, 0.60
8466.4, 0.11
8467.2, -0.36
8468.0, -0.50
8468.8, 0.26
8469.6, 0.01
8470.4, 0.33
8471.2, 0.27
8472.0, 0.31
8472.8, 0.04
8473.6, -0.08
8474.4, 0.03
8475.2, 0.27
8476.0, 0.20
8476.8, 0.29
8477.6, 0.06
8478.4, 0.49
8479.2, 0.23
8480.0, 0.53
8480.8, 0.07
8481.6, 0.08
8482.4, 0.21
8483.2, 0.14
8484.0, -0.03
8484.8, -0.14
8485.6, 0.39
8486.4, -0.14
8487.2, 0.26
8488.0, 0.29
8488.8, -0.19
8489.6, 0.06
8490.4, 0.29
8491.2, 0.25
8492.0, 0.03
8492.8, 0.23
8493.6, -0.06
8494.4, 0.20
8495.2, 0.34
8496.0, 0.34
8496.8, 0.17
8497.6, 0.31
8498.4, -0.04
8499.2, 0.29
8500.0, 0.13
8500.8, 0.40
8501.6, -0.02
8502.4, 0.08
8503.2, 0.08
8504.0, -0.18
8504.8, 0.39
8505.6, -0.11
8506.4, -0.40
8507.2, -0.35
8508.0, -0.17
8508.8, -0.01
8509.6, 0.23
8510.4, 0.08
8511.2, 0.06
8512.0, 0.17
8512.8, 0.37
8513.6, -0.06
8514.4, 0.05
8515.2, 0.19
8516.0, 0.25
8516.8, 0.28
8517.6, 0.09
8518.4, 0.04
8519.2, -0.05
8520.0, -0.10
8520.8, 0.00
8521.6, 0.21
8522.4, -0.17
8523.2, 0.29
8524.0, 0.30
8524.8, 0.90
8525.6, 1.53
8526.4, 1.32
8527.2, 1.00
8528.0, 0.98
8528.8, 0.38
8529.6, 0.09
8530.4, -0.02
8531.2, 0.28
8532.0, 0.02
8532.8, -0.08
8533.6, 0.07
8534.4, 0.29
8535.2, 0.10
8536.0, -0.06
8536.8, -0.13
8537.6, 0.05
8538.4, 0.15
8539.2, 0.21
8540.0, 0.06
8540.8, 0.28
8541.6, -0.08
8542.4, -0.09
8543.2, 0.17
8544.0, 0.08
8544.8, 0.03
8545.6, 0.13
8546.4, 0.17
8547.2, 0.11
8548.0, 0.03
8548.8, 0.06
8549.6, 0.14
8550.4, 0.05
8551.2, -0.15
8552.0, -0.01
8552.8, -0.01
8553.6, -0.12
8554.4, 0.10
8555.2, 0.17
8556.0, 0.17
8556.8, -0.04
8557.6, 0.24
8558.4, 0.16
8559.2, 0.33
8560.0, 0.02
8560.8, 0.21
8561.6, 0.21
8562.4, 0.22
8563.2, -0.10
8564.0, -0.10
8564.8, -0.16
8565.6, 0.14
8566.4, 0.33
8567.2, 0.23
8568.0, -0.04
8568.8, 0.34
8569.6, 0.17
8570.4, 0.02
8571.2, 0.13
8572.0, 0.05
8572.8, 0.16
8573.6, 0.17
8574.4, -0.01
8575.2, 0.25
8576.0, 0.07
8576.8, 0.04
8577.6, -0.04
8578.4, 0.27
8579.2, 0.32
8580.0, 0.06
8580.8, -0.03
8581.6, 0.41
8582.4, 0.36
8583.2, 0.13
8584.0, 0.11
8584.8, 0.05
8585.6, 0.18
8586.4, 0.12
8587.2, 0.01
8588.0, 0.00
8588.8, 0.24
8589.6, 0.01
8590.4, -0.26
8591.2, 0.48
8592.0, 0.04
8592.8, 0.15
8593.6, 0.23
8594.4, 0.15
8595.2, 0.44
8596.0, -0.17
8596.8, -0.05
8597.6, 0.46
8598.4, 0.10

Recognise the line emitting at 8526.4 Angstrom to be H-beta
